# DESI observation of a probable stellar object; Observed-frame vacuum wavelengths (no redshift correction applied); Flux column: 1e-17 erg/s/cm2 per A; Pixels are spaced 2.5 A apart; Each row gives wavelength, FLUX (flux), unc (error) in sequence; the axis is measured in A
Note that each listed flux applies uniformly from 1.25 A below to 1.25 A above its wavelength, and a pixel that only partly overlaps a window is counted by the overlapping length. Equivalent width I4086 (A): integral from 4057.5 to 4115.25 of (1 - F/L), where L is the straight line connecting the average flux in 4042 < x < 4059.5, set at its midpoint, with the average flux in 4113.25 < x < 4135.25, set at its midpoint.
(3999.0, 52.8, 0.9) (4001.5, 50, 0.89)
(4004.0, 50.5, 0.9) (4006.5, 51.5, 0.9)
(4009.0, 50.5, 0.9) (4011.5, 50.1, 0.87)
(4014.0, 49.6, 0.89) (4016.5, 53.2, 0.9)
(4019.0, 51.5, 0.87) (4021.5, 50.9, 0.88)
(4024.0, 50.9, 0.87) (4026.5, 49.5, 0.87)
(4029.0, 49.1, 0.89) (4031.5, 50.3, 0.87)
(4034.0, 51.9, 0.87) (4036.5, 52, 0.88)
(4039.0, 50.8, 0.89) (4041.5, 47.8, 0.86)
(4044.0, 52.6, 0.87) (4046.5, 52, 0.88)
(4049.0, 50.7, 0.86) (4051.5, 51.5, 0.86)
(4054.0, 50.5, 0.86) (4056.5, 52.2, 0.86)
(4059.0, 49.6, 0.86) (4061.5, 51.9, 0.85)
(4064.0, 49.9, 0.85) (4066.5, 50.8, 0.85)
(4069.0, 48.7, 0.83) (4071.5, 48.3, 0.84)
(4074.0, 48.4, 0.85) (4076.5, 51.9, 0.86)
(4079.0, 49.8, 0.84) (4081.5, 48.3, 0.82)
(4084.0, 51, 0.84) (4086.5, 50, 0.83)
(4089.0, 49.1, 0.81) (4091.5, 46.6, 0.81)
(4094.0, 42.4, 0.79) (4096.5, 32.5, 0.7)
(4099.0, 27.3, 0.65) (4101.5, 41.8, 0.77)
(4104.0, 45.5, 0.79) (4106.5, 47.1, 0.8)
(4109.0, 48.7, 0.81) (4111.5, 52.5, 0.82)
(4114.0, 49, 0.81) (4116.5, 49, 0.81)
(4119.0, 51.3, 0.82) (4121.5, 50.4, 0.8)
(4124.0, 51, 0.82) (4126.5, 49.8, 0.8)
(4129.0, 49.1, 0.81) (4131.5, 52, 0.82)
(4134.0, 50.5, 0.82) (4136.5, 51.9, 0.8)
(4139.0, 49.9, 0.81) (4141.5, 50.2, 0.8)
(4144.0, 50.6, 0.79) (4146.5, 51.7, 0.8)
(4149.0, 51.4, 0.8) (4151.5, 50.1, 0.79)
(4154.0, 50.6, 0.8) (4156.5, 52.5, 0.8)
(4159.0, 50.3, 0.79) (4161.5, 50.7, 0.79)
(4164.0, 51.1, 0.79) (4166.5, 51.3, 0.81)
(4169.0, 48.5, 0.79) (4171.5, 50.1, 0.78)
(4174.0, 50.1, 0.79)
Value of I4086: 4.3 A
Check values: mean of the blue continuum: 51.2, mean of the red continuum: 50.3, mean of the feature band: 47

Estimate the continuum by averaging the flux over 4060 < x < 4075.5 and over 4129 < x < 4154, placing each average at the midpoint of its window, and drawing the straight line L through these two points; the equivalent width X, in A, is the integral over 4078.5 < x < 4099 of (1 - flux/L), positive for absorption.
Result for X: 2.1 A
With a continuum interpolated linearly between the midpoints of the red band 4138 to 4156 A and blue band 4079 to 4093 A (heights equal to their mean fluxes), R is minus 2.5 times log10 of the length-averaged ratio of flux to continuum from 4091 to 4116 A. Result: 0.14 mag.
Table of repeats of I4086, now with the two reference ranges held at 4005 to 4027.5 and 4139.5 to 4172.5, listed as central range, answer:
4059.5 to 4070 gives 0.1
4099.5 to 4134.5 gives 1.5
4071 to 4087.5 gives 0.3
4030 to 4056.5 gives -0.1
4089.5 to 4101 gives 2.8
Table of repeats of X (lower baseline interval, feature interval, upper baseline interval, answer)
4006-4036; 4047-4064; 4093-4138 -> -0.6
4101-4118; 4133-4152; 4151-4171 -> -0.4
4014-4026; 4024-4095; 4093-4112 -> -5.0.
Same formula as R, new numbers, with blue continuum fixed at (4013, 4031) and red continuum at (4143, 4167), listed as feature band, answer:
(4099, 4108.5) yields 0.19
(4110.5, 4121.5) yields 0.01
